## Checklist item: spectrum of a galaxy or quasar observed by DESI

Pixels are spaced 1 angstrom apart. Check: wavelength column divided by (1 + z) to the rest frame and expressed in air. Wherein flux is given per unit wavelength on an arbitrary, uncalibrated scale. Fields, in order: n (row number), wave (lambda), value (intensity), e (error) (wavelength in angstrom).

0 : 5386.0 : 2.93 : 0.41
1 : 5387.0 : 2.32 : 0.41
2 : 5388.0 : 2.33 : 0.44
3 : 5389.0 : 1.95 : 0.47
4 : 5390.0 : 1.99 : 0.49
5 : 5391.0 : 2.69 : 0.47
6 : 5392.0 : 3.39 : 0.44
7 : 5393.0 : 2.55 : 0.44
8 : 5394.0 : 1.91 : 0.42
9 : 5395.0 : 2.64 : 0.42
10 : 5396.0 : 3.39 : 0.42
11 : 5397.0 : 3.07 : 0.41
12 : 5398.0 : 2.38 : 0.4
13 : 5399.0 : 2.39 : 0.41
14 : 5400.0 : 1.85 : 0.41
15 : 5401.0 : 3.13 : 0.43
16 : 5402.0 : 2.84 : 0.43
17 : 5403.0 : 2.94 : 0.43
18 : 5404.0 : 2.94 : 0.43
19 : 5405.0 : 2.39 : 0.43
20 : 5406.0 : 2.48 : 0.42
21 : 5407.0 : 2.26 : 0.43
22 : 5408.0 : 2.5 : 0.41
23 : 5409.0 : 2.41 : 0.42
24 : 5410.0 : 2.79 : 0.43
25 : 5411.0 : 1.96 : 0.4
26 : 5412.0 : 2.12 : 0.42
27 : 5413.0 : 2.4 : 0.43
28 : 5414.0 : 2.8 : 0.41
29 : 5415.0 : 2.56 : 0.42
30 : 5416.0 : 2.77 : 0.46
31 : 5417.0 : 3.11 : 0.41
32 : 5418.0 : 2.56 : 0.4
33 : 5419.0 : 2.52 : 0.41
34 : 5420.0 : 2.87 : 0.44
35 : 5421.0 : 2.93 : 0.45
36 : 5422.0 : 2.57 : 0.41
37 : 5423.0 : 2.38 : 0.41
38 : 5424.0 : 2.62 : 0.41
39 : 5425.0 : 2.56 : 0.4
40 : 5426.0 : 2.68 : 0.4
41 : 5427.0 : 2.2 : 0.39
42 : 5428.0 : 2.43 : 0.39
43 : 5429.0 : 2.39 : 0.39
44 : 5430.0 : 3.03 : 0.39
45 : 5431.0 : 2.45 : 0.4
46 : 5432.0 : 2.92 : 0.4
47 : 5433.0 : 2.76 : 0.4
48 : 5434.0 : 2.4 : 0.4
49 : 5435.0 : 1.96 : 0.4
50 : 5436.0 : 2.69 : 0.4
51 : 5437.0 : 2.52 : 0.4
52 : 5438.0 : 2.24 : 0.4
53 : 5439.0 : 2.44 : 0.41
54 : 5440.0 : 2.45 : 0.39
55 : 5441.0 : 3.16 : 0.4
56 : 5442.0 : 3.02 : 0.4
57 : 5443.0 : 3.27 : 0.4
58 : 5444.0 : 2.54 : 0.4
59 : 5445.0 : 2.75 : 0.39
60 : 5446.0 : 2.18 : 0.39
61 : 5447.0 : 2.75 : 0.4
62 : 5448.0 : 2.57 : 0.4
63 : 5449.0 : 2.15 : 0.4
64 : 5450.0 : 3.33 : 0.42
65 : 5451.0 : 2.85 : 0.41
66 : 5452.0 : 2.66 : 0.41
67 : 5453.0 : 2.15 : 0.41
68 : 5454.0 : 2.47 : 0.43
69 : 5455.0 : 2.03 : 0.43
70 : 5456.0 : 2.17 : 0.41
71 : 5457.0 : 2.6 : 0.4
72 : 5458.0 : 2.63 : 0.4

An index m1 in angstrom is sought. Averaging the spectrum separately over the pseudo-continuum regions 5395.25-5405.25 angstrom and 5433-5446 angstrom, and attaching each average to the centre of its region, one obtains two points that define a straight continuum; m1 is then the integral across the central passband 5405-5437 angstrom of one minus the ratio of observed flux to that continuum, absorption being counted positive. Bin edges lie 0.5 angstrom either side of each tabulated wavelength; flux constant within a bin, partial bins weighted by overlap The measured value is 1.5 angstrom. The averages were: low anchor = 2.74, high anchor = 2.61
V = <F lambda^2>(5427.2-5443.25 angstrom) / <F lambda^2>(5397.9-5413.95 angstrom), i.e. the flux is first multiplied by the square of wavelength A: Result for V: 1.06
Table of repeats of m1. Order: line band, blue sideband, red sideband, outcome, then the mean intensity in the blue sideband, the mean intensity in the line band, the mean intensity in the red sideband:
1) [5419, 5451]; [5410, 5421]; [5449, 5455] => -0.4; 2.59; 2.62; 2.59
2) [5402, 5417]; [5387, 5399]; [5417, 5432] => 0.2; 2.55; 2.55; 2.61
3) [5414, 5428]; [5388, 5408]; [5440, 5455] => -0.1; 2.58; 2.64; 2.67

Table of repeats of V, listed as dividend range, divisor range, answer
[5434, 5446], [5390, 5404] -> 0.99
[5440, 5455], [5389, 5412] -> 1.06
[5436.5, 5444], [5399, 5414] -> 1.10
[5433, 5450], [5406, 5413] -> 1.12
